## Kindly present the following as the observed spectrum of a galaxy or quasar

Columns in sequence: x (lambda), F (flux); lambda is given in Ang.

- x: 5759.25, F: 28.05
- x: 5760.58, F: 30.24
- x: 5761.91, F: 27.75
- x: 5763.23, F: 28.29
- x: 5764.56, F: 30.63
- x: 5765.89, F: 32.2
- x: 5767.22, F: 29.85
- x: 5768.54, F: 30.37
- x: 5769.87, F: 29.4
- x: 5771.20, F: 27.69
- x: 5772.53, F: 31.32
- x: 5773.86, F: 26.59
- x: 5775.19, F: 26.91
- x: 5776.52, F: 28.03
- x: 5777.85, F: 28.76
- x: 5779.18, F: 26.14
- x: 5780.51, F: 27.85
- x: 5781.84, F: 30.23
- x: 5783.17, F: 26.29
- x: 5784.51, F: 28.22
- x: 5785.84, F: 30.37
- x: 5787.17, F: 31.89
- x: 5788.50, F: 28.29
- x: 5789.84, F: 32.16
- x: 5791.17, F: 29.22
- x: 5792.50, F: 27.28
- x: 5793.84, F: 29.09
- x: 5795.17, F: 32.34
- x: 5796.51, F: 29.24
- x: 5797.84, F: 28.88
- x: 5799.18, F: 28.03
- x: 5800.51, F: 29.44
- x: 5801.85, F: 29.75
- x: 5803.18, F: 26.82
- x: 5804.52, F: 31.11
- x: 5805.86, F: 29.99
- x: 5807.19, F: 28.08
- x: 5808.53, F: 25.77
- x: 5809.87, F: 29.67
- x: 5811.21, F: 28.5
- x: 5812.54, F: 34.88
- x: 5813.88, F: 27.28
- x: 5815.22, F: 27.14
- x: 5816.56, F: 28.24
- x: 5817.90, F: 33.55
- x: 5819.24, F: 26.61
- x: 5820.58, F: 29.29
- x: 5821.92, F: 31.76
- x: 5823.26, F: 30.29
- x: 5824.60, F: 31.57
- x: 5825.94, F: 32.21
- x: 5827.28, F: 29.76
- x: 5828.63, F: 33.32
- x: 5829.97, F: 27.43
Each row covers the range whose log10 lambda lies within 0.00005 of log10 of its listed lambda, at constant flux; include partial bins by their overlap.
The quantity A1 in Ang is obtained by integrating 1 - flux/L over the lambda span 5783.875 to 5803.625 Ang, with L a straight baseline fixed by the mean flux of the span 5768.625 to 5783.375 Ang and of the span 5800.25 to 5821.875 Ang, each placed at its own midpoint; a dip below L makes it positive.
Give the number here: -0.5 Ang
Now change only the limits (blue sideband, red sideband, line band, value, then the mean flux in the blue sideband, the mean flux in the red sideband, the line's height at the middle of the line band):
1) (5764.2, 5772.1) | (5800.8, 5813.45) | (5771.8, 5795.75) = 0.7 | 30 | 29.4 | 29.8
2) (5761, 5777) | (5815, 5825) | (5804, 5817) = 0.3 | 29.1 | 29.9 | 29.7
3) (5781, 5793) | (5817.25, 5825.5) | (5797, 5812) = 0.6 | 29.3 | 30.6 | 30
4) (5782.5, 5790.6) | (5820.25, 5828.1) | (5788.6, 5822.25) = 1.0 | 29.5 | 30.9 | 30.2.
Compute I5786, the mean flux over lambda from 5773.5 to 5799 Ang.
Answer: 28.8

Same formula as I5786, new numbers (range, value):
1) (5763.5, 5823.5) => 29.2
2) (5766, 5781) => 28.6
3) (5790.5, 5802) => 29.2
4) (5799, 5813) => 29.3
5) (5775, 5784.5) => 27.8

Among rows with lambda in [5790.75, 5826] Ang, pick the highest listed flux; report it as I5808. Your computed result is 34.88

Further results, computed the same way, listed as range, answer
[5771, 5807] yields 32.34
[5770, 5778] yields 31.32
